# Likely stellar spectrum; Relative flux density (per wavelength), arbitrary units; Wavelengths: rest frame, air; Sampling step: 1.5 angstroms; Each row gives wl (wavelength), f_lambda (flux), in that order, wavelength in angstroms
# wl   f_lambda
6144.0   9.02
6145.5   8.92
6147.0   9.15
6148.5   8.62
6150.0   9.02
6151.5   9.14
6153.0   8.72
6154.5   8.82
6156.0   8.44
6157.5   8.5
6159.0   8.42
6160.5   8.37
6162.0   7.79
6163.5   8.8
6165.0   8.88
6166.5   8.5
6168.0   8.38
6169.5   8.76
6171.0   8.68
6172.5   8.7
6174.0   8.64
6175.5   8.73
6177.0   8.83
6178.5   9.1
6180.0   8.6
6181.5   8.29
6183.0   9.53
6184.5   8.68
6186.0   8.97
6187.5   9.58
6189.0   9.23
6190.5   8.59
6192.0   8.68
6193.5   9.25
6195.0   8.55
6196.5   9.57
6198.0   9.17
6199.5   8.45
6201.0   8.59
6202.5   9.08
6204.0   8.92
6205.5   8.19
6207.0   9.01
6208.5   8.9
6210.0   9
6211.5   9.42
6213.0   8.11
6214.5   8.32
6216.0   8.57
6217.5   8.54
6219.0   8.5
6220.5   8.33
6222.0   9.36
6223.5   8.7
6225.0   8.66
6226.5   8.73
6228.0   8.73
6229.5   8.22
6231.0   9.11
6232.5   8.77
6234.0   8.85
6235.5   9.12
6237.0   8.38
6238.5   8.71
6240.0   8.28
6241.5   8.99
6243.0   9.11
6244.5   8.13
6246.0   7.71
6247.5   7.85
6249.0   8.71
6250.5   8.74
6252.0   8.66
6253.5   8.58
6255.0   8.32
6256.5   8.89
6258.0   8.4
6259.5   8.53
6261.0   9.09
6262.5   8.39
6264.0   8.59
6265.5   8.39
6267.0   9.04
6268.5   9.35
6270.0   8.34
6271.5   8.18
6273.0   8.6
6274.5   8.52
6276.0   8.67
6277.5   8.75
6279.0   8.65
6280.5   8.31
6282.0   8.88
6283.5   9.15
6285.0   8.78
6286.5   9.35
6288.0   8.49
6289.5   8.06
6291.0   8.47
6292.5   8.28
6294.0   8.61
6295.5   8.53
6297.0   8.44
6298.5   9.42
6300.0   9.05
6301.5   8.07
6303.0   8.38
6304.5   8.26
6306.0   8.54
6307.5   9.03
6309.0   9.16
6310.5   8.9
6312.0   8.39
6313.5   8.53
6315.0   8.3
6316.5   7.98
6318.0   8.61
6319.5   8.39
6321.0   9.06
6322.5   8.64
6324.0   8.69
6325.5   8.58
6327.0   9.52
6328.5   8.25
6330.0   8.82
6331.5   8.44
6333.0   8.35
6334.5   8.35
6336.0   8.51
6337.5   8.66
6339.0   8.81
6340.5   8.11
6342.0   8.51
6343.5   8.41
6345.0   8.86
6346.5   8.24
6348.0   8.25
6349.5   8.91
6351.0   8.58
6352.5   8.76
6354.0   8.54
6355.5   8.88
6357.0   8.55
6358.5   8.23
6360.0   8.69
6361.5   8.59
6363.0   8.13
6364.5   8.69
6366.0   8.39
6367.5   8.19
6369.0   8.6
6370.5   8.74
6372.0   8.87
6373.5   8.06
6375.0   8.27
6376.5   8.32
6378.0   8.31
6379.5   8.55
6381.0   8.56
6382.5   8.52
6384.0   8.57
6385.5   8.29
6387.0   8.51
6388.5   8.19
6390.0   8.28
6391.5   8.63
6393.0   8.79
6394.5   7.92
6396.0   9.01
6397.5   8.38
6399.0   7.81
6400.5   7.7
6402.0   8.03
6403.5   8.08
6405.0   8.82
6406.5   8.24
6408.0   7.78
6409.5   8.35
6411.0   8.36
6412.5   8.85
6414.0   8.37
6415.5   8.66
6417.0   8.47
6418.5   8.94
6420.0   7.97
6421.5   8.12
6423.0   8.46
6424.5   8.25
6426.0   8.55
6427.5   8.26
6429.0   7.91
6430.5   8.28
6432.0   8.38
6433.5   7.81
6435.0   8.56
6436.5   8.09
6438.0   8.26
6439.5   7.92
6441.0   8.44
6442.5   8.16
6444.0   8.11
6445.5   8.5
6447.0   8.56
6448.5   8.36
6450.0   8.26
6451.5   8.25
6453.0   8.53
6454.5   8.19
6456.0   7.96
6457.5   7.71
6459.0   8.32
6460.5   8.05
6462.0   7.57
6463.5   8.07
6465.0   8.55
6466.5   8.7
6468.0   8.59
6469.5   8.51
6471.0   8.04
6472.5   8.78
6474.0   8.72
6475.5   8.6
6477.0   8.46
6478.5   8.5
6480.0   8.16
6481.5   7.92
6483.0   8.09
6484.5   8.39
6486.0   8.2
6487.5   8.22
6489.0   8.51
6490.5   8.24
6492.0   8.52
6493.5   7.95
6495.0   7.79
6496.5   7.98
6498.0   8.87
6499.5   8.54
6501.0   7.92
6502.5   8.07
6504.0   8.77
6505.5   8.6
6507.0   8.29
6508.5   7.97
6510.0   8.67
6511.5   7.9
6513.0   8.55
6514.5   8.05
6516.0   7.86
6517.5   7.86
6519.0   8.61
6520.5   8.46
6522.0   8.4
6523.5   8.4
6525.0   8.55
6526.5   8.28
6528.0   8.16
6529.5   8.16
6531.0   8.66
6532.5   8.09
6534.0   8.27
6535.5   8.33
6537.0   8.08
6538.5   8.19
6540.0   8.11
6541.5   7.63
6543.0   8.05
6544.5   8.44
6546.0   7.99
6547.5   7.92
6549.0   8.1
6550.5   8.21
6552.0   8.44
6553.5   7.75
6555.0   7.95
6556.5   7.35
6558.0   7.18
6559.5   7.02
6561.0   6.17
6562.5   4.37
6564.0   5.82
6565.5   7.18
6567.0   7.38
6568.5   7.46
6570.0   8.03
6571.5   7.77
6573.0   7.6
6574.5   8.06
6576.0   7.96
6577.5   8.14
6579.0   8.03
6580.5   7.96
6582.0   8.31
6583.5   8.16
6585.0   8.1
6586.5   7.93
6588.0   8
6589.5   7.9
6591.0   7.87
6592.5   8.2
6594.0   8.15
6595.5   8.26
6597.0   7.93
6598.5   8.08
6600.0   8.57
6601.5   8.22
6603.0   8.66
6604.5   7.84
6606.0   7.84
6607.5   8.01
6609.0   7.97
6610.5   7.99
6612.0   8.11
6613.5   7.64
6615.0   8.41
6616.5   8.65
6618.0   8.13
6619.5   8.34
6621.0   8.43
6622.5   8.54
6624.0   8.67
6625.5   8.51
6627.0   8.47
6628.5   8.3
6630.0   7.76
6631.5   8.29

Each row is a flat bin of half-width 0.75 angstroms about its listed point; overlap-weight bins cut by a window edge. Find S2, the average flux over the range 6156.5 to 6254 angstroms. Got 8.7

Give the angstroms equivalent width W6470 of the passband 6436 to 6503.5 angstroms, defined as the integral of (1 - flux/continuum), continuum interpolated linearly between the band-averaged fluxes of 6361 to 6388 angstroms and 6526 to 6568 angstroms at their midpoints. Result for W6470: -2.07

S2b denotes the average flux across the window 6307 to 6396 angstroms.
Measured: 8.54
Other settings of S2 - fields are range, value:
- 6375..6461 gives 8.31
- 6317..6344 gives 8.59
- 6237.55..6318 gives 8.59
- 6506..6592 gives 7.9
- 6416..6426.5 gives 8.4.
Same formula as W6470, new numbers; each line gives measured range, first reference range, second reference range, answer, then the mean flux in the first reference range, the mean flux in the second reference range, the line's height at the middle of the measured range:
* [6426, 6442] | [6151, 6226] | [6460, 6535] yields 0.4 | 8.75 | 8.3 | 8.39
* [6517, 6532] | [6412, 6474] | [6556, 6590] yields -1.1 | 8.3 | 7.47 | 7.78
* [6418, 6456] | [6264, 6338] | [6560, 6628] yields 0.1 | 8.63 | 7.91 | 8.29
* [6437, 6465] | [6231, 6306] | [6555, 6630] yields 0.0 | 8.61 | 7.87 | 8.19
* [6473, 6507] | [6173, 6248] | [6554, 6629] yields -0.9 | 8.75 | 7.87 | 8.1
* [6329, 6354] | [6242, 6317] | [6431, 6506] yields -0.1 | 8.59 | 8.28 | 8.49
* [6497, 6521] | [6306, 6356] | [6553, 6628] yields -0.6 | 8.6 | 7.86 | 8.1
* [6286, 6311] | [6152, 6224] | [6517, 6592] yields -0.5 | 8.75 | 7.86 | 8.48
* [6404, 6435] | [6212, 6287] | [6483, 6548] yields 0.1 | 8.63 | 8.24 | 8.38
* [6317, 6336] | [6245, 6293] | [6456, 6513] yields -0.3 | 8.58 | 8.29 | 8.51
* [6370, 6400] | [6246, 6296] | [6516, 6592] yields -0.4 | 8.6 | 7.86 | 8.3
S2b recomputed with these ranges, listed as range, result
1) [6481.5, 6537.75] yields 8.27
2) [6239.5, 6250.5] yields 8.42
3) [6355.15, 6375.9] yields 8.48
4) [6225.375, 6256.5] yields 8.59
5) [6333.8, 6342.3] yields 8.49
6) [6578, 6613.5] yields 8.08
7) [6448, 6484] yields 8.29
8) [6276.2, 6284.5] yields 8.74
